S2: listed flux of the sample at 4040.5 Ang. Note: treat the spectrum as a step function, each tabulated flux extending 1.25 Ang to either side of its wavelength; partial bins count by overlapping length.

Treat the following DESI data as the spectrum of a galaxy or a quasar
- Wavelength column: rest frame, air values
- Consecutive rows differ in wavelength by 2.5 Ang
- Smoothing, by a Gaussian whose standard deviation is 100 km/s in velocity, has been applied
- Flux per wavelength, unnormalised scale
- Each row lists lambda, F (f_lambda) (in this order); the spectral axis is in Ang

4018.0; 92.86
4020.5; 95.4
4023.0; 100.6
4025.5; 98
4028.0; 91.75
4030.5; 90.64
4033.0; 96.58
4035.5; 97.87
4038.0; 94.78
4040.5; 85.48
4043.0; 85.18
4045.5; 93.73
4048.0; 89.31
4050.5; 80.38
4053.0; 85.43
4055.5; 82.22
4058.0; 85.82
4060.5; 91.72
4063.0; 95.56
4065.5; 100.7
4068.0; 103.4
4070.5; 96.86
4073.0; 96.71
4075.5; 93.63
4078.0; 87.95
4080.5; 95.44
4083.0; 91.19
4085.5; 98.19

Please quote 85.48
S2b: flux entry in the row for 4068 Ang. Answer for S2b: 103.4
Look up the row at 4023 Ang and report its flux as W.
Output 100.6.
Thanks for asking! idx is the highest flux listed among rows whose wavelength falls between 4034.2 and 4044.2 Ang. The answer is 97.87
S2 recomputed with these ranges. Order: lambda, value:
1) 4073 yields 96.71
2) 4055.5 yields 82.22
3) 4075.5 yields 93.63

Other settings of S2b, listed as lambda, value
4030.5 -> 90.64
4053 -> 85.43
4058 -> 85.82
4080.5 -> 95.44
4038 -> 94.78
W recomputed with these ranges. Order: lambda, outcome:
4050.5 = 80.38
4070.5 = 96.86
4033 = 96.58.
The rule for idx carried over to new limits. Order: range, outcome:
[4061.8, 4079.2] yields 103.4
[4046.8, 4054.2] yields 89.31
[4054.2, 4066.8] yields 100.7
